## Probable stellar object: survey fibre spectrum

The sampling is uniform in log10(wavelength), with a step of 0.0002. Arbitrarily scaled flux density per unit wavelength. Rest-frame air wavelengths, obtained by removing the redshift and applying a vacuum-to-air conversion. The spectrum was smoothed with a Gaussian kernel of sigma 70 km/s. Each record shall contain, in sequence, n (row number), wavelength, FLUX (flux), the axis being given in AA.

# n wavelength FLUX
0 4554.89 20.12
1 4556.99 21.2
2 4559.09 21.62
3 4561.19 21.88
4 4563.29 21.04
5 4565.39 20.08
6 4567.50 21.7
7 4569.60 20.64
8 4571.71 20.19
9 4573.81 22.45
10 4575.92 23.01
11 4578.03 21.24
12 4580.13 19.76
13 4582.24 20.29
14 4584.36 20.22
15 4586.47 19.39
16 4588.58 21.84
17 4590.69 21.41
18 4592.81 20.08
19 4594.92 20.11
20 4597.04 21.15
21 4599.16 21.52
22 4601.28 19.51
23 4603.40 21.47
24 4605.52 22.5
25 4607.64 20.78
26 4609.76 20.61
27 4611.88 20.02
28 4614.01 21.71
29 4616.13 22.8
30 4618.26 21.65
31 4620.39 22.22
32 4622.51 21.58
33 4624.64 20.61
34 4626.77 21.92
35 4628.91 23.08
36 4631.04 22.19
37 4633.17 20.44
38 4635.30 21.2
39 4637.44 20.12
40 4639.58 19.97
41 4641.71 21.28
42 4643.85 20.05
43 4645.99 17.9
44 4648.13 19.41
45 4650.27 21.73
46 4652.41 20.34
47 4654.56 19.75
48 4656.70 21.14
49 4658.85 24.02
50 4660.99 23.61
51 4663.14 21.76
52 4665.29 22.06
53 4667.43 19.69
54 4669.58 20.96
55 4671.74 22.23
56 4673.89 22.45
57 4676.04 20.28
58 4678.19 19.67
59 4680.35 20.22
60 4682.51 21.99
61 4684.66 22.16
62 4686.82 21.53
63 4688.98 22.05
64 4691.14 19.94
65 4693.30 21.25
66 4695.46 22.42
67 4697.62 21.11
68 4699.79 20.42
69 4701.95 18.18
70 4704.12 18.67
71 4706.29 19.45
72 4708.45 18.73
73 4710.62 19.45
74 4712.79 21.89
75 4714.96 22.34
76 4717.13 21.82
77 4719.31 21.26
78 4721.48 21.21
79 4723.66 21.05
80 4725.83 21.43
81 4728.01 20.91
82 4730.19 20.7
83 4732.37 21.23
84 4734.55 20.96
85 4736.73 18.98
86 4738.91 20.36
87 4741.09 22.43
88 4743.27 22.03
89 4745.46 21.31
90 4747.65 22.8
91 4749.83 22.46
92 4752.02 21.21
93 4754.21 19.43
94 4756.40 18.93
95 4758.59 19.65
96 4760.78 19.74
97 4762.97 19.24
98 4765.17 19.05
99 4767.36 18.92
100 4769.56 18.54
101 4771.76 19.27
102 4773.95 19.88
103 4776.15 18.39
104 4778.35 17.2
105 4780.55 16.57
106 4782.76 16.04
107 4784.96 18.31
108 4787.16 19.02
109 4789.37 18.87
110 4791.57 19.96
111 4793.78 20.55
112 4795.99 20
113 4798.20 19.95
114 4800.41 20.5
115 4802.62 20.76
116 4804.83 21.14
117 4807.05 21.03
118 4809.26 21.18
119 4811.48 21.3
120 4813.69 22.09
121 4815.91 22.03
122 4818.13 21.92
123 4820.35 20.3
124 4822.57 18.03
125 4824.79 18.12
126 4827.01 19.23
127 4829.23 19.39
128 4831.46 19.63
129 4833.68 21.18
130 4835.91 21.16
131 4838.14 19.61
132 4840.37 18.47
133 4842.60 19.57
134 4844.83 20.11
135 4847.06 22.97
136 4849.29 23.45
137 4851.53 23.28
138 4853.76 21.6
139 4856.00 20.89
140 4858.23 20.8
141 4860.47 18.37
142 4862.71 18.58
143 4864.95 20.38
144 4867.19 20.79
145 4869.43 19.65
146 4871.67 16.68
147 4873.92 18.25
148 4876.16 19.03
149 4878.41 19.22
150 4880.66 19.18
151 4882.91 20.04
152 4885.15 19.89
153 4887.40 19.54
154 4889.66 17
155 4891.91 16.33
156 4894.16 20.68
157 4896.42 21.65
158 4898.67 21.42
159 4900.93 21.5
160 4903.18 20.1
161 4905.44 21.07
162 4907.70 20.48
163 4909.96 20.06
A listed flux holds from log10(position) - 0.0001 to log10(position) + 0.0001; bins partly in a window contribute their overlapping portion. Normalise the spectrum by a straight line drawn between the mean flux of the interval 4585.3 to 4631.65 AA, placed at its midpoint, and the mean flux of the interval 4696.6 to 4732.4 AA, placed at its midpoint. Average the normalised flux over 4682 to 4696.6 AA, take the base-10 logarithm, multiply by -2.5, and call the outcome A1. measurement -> -0.05 mag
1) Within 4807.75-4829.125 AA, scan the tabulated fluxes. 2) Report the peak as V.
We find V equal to 22.09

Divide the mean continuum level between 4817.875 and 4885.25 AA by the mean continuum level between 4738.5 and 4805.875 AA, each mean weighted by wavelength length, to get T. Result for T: 1.0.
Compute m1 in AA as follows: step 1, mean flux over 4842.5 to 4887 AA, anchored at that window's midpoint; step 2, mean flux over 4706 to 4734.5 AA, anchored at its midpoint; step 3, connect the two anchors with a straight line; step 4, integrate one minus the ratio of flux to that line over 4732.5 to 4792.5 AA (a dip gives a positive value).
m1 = 3.1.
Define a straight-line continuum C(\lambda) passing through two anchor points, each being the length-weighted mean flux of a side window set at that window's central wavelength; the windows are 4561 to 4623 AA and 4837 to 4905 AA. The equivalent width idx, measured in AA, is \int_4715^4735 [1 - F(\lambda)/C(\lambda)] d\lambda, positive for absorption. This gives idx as -0.7 AA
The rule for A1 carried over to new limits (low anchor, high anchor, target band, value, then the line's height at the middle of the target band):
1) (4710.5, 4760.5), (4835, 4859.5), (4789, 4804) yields 0.047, 21.1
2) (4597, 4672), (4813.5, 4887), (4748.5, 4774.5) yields 0.044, 20.5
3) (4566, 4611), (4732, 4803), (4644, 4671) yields -0.028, 20.5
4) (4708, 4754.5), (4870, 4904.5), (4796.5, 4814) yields -0.032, 20.3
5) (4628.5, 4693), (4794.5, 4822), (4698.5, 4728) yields 0.030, 21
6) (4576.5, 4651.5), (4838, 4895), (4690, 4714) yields 0.020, 20.5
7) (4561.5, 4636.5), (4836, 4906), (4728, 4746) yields -0.021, 20.6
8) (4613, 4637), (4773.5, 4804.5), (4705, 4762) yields -0.047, 19.9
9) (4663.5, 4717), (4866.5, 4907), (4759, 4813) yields 0.043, 20.2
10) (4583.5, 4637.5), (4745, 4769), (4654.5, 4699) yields -0.038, 20.7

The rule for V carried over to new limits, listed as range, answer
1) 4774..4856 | 23.45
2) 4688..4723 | 22.42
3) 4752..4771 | 21.21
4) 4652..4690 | 24.02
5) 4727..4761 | 22.8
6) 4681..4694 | 22.16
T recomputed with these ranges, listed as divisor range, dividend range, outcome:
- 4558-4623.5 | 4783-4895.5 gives 0.95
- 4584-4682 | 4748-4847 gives 0.94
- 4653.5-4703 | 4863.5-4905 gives 0.92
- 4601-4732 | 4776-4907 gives 0.95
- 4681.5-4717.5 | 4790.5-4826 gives 0.99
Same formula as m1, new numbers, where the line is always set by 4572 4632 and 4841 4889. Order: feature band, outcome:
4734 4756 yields -0.6 AA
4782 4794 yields 1.0 AA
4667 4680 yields 0.0 AA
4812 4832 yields 0.1 AA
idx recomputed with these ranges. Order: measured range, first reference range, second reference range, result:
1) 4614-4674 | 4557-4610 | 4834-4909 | -1.4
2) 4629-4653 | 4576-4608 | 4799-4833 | 0.2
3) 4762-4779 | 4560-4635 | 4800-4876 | 1.4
